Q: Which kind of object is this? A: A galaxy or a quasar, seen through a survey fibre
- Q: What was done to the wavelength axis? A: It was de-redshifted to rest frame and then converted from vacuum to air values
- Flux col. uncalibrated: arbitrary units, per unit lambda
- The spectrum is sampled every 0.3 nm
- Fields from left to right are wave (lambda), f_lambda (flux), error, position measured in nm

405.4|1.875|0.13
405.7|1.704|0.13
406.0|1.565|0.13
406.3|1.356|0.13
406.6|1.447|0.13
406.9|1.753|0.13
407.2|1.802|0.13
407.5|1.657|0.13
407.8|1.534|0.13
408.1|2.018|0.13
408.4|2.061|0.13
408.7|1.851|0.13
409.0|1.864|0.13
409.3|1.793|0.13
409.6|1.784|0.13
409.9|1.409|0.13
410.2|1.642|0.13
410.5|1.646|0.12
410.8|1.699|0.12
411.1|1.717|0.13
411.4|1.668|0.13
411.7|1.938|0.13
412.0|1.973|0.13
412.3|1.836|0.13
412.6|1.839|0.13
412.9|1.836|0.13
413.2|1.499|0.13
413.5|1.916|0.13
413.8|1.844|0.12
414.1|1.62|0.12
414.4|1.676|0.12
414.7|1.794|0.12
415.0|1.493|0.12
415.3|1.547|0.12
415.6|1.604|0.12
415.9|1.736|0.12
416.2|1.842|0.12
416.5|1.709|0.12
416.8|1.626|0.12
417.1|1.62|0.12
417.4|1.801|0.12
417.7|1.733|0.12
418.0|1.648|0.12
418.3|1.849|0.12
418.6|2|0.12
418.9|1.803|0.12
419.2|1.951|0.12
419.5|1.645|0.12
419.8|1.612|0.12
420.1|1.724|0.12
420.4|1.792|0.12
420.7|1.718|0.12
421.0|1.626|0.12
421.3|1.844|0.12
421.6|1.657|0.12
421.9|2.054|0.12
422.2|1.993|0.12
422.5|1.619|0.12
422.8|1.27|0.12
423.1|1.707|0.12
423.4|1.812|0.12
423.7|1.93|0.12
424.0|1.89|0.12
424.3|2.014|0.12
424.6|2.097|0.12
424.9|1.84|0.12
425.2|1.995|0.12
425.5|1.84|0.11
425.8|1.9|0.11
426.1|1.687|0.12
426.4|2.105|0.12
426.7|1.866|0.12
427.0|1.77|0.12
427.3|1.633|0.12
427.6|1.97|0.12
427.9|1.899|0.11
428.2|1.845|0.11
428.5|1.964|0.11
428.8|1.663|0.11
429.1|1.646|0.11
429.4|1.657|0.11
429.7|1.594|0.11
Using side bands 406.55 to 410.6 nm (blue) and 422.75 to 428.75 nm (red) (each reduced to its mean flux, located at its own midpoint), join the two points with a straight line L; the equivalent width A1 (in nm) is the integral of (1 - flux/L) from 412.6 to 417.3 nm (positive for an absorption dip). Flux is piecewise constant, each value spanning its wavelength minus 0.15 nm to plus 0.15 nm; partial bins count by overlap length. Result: 0.23 nm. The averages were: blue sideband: 1.74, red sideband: 1.86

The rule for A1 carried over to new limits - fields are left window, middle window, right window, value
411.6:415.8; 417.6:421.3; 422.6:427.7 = 0.06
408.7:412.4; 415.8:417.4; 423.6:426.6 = 0.10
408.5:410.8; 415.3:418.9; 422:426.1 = 0.09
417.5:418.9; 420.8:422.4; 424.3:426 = 0.04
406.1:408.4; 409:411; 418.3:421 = 0.02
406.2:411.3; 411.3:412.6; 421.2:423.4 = -0.11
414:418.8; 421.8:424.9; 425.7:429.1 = -0.08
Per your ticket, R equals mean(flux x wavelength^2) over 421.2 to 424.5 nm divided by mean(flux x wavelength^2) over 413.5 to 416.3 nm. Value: 1.11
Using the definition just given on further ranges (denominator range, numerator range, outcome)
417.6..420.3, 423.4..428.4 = 1.10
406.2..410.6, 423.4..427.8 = 1.20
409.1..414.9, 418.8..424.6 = 1.07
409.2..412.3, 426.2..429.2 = 1.15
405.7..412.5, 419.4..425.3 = 1.10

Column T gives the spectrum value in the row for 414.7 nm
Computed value 1.794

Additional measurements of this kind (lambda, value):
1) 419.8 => 1.612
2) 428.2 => 1.845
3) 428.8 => 1.663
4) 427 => 1.77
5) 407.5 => 1.657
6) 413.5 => 1.916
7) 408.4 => 2.061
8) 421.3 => 1.844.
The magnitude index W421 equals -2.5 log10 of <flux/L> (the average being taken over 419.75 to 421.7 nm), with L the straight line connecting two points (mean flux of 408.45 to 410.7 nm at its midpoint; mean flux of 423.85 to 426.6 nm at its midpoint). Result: 0.09 mag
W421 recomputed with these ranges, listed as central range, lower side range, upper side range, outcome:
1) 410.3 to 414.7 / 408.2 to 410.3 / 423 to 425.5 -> 0.027 mag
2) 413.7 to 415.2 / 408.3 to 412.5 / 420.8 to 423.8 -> 0.057 mag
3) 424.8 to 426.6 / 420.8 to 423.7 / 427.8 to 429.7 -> -0.085 mag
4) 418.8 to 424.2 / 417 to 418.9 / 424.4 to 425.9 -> 0.059 mag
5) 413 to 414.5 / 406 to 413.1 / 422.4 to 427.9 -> 0.030 mag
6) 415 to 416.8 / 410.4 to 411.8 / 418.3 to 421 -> 0.057 mag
